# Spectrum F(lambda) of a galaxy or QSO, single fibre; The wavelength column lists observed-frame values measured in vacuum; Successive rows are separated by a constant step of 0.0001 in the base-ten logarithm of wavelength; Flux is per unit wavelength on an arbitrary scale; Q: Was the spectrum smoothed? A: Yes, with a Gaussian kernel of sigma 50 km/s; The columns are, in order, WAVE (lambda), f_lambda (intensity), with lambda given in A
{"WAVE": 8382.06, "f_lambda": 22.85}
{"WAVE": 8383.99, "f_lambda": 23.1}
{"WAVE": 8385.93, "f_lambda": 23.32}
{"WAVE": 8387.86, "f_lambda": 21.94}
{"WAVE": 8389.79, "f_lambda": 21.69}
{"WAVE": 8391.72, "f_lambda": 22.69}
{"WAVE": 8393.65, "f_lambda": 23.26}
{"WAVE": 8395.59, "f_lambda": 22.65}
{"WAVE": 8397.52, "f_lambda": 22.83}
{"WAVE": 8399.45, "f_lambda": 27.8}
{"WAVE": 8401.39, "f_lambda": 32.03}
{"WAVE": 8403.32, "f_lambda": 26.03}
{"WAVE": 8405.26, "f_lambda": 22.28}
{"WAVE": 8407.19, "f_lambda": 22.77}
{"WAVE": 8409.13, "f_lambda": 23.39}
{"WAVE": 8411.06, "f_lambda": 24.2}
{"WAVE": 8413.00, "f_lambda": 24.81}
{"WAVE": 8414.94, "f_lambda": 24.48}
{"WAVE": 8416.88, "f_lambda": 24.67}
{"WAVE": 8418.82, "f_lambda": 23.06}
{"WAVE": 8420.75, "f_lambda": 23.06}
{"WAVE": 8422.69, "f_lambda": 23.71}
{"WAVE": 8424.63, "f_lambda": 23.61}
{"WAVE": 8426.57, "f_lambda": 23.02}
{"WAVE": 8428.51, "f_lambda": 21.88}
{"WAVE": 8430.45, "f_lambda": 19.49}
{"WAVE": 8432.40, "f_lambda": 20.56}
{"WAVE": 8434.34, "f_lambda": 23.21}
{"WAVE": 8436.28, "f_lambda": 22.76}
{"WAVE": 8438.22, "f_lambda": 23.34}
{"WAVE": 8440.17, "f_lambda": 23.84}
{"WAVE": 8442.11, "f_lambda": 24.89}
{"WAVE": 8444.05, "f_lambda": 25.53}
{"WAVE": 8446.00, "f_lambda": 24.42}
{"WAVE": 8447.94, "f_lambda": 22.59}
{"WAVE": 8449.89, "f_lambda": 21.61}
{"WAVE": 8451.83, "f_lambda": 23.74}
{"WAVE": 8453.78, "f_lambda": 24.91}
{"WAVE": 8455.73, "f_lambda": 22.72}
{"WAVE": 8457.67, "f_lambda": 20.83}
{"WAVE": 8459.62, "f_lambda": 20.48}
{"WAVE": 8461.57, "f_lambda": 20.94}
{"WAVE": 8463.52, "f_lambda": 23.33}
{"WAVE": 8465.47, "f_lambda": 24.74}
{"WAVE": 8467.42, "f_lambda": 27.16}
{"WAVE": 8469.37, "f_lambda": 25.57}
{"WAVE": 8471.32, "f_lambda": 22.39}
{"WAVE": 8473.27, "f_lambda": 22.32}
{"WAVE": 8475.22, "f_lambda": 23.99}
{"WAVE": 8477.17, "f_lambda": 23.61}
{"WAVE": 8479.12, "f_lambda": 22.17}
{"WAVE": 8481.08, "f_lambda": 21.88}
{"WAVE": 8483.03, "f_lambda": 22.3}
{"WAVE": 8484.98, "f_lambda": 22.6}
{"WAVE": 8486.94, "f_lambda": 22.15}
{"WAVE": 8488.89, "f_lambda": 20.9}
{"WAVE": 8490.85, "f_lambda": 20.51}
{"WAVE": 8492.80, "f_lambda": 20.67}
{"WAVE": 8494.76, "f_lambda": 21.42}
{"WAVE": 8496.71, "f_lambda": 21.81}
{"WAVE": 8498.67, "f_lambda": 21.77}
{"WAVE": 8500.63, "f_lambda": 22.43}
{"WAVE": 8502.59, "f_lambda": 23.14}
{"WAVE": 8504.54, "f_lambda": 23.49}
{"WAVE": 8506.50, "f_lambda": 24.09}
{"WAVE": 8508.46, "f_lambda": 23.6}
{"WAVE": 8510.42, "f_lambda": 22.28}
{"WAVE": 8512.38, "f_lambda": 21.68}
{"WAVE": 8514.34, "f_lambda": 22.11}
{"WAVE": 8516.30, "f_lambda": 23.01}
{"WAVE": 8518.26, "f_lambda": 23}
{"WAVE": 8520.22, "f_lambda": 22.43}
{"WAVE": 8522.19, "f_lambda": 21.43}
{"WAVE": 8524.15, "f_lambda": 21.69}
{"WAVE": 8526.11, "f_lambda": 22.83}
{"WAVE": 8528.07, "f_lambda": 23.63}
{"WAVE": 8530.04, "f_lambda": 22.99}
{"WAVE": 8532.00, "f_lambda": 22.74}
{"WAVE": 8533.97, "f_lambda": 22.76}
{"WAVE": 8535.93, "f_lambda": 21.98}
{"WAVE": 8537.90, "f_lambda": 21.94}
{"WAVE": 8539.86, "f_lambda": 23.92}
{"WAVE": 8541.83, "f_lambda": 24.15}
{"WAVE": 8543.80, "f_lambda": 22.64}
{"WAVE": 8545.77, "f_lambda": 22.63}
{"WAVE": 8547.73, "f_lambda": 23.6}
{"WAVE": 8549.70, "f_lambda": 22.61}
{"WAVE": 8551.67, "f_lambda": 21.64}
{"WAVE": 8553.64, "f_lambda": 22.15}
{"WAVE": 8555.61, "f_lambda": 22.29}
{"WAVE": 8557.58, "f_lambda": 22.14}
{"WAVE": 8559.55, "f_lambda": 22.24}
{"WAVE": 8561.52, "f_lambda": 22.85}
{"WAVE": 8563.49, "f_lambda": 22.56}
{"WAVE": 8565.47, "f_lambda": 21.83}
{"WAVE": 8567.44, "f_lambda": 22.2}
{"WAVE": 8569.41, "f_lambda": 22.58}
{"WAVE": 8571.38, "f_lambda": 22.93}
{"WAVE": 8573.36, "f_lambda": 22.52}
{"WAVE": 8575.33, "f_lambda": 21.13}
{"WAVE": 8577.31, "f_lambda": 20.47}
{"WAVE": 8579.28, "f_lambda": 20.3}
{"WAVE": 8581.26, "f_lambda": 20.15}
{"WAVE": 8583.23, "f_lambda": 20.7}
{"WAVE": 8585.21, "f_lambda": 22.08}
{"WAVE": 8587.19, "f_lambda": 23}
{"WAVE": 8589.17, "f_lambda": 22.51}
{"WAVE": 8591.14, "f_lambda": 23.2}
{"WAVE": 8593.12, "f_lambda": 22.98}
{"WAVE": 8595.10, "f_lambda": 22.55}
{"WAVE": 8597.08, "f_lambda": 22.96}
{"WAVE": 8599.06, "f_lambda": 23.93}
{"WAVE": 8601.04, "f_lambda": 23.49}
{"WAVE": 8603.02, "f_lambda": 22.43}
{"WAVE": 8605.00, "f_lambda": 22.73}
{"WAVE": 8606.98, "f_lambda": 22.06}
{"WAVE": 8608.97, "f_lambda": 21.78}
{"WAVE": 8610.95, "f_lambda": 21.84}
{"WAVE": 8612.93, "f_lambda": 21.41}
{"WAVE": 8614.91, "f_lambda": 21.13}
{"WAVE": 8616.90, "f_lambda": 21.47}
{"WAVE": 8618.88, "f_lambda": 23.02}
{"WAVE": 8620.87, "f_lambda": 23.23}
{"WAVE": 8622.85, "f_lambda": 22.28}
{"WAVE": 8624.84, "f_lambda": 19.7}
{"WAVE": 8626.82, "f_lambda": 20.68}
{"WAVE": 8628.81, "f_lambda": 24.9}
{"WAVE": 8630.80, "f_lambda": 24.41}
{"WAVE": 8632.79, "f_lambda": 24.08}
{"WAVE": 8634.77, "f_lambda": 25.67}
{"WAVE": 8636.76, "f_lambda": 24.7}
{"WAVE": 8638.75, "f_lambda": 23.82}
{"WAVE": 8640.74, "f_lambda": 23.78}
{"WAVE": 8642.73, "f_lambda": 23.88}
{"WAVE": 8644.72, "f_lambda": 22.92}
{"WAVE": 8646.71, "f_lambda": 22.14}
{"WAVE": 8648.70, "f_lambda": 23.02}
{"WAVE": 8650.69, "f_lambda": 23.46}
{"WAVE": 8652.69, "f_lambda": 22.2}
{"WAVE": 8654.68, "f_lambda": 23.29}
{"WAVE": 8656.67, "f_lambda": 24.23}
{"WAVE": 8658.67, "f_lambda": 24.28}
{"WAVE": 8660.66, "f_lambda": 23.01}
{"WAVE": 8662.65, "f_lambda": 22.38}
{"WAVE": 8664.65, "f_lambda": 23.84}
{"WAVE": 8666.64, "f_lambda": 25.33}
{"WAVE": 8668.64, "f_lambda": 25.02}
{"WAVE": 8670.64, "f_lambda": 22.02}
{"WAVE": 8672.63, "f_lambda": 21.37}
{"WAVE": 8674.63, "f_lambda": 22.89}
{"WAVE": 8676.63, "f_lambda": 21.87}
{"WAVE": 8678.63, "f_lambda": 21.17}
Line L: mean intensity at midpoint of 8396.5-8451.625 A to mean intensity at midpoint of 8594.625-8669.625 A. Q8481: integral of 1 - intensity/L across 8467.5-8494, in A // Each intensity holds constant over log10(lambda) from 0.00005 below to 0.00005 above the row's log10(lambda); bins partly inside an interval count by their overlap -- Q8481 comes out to 1.2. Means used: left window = 23.8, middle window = 22.5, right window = 23.1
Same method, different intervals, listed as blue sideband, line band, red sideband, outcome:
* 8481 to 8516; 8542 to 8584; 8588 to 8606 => 1.2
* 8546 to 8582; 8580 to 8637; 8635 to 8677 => 0.3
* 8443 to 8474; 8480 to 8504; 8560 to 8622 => 1.3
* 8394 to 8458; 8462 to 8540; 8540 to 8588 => 0.6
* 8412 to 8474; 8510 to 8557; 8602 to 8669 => 1.1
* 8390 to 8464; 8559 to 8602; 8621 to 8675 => 2.1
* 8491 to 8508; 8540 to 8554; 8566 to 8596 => -0.5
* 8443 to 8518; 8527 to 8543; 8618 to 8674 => 0.0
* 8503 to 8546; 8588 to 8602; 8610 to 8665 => -0.1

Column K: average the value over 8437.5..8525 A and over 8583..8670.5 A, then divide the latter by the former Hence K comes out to 1.01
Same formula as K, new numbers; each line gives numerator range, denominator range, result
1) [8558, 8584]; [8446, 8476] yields 0.94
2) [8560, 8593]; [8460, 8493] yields 0.96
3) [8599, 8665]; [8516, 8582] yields 1.03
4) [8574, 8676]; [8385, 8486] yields 0.97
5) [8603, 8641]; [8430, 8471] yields 0.98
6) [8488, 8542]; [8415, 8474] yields 0.97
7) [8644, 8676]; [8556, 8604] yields 1.04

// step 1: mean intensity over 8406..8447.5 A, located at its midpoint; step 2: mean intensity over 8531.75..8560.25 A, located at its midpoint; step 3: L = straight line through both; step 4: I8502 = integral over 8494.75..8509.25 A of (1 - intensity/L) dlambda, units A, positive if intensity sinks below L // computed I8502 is 0.1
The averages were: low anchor 23.4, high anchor 22.6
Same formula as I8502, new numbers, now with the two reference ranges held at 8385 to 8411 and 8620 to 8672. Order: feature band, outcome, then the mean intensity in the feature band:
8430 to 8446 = 0.5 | 23.1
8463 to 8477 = -0.2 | 24.2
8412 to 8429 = 0.3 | 23.6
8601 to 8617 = 1.0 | 22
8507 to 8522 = 0.7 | 22.6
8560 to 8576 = 0.8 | 22.3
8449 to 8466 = 1.0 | 22.5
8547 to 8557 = 0.5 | 22.4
